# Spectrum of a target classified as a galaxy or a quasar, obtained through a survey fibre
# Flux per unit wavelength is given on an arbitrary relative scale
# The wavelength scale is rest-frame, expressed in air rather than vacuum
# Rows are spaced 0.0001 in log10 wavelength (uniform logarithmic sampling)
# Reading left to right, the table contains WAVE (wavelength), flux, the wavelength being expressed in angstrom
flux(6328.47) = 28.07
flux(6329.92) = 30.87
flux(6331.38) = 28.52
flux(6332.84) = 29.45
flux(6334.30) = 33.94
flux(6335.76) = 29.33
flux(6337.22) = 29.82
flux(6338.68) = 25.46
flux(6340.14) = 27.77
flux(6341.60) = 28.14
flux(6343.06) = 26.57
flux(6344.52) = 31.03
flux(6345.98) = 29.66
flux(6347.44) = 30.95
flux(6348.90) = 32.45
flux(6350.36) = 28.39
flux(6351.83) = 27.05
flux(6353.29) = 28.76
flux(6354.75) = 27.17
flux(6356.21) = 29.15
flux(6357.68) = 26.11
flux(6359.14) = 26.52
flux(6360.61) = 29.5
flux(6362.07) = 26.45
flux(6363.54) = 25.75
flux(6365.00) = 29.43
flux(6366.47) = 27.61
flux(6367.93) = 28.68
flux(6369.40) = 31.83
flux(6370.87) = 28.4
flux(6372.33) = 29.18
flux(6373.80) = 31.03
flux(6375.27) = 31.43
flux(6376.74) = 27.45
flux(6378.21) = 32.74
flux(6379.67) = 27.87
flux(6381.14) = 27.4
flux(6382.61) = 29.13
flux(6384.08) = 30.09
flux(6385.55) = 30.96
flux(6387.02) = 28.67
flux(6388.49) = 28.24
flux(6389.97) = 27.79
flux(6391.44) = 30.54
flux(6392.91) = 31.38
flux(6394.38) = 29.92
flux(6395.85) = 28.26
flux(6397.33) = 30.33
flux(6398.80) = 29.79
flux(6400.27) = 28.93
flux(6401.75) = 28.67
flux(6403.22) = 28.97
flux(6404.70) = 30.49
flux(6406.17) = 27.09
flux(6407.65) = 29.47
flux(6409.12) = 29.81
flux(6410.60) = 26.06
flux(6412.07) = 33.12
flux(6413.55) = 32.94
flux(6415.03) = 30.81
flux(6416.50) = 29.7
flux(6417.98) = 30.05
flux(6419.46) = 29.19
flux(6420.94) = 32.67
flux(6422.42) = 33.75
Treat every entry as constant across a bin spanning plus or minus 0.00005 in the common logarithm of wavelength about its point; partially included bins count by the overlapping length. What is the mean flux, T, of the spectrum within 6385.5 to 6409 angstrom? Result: 29.3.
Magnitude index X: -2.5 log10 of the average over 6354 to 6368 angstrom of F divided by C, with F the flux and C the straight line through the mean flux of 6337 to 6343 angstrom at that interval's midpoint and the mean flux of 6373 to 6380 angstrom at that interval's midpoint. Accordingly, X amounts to 0.06 mag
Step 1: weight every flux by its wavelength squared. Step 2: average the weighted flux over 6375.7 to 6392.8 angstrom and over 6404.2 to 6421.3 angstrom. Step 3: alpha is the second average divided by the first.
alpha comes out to 1.0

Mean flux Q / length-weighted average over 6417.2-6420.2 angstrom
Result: 29.6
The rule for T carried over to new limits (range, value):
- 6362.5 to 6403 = 29.3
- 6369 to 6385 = 29.7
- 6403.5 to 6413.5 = 29.6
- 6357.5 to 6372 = 28.1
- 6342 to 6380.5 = 28.9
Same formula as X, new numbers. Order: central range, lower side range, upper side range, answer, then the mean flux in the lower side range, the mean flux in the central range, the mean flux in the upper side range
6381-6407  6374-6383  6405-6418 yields 0.014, 29.5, 29.3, 29.9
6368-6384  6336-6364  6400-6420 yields -0.027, 28.3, 29.6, 29.7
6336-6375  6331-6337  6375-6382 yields 0.044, 30.3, 28.6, 29.3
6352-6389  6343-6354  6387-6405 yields 0.026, 29.5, 28.8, 29.4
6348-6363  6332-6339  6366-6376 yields 0.062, 29.8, 28.2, 29.8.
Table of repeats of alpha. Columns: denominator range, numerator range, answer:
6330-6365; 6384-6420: 1.05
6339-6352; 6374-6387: 1.03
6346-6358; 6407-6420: 1.06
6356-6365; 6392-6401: 1.10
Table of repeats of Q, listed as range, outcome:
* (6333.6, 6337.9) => 31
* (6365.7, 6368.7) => 28.2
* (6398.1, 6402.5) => 29.1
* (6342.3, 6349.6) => 30.1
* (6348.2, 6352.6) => 29.3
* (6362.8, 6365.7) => 27.6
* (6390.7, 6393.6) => 31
